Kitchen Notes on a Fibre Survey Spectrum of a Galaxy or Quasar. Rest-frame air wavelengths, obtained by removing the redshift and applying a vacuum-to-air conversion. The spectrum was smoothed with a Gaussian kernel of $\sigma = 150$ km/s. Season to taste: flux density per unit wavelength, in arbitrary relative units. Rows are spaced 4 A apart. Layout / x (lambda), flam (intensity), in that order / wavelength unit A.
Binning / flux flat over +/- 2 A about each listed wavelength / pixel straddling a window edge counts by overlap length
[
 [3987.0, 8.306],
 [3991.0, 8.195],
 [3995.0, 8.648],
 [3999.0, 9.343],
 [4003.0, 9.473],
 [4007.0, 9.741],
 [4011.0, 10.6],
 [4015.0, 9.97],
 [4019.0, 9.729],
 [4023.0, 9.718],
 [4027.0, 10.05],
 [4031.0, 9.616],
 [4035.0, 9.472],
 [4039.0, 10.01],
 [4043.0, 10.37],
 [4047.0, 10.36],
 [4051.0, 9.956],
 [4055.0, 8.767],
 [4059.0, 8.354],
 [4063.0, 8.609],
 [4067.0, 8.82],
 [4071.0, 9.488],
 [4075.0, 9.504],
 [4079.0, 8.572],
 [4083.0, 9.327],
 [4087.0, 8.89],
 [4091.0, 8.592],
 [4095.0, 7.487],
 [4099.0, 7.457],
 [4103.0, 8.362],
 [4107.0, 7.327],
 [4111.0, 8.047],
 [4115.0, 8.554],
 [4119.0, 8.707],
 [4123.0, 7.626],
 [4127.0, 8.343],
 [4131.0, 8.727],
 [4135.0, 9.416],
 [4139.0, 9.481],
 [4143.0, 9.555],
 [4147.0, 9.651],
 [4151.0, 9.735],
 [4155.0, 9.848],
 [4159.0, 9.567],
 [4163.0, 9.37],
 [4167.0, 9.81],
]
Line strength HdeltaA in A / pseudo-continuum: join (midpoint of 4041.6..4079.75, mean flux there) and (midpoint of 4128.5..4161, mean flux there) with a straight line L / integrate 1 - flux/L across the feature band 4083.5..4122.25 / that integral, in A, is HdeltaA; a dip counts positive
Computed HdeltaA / 4.94 A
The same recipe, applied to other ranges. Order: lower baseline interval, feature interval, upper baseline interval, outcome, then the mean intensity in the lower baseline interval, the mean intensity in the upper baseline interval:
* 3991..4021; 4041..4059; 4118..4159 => -0.5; 9.55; 9.14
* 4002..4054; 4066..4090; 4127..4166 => 1.5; 9.91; 9.43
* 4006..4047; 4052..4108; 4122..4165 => 6.1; 9.95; 9.25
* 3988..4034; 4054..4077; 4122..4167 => 1.2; 9.52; 9.27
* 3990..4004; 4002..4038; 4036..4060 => -2.2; 8.93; 9.68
